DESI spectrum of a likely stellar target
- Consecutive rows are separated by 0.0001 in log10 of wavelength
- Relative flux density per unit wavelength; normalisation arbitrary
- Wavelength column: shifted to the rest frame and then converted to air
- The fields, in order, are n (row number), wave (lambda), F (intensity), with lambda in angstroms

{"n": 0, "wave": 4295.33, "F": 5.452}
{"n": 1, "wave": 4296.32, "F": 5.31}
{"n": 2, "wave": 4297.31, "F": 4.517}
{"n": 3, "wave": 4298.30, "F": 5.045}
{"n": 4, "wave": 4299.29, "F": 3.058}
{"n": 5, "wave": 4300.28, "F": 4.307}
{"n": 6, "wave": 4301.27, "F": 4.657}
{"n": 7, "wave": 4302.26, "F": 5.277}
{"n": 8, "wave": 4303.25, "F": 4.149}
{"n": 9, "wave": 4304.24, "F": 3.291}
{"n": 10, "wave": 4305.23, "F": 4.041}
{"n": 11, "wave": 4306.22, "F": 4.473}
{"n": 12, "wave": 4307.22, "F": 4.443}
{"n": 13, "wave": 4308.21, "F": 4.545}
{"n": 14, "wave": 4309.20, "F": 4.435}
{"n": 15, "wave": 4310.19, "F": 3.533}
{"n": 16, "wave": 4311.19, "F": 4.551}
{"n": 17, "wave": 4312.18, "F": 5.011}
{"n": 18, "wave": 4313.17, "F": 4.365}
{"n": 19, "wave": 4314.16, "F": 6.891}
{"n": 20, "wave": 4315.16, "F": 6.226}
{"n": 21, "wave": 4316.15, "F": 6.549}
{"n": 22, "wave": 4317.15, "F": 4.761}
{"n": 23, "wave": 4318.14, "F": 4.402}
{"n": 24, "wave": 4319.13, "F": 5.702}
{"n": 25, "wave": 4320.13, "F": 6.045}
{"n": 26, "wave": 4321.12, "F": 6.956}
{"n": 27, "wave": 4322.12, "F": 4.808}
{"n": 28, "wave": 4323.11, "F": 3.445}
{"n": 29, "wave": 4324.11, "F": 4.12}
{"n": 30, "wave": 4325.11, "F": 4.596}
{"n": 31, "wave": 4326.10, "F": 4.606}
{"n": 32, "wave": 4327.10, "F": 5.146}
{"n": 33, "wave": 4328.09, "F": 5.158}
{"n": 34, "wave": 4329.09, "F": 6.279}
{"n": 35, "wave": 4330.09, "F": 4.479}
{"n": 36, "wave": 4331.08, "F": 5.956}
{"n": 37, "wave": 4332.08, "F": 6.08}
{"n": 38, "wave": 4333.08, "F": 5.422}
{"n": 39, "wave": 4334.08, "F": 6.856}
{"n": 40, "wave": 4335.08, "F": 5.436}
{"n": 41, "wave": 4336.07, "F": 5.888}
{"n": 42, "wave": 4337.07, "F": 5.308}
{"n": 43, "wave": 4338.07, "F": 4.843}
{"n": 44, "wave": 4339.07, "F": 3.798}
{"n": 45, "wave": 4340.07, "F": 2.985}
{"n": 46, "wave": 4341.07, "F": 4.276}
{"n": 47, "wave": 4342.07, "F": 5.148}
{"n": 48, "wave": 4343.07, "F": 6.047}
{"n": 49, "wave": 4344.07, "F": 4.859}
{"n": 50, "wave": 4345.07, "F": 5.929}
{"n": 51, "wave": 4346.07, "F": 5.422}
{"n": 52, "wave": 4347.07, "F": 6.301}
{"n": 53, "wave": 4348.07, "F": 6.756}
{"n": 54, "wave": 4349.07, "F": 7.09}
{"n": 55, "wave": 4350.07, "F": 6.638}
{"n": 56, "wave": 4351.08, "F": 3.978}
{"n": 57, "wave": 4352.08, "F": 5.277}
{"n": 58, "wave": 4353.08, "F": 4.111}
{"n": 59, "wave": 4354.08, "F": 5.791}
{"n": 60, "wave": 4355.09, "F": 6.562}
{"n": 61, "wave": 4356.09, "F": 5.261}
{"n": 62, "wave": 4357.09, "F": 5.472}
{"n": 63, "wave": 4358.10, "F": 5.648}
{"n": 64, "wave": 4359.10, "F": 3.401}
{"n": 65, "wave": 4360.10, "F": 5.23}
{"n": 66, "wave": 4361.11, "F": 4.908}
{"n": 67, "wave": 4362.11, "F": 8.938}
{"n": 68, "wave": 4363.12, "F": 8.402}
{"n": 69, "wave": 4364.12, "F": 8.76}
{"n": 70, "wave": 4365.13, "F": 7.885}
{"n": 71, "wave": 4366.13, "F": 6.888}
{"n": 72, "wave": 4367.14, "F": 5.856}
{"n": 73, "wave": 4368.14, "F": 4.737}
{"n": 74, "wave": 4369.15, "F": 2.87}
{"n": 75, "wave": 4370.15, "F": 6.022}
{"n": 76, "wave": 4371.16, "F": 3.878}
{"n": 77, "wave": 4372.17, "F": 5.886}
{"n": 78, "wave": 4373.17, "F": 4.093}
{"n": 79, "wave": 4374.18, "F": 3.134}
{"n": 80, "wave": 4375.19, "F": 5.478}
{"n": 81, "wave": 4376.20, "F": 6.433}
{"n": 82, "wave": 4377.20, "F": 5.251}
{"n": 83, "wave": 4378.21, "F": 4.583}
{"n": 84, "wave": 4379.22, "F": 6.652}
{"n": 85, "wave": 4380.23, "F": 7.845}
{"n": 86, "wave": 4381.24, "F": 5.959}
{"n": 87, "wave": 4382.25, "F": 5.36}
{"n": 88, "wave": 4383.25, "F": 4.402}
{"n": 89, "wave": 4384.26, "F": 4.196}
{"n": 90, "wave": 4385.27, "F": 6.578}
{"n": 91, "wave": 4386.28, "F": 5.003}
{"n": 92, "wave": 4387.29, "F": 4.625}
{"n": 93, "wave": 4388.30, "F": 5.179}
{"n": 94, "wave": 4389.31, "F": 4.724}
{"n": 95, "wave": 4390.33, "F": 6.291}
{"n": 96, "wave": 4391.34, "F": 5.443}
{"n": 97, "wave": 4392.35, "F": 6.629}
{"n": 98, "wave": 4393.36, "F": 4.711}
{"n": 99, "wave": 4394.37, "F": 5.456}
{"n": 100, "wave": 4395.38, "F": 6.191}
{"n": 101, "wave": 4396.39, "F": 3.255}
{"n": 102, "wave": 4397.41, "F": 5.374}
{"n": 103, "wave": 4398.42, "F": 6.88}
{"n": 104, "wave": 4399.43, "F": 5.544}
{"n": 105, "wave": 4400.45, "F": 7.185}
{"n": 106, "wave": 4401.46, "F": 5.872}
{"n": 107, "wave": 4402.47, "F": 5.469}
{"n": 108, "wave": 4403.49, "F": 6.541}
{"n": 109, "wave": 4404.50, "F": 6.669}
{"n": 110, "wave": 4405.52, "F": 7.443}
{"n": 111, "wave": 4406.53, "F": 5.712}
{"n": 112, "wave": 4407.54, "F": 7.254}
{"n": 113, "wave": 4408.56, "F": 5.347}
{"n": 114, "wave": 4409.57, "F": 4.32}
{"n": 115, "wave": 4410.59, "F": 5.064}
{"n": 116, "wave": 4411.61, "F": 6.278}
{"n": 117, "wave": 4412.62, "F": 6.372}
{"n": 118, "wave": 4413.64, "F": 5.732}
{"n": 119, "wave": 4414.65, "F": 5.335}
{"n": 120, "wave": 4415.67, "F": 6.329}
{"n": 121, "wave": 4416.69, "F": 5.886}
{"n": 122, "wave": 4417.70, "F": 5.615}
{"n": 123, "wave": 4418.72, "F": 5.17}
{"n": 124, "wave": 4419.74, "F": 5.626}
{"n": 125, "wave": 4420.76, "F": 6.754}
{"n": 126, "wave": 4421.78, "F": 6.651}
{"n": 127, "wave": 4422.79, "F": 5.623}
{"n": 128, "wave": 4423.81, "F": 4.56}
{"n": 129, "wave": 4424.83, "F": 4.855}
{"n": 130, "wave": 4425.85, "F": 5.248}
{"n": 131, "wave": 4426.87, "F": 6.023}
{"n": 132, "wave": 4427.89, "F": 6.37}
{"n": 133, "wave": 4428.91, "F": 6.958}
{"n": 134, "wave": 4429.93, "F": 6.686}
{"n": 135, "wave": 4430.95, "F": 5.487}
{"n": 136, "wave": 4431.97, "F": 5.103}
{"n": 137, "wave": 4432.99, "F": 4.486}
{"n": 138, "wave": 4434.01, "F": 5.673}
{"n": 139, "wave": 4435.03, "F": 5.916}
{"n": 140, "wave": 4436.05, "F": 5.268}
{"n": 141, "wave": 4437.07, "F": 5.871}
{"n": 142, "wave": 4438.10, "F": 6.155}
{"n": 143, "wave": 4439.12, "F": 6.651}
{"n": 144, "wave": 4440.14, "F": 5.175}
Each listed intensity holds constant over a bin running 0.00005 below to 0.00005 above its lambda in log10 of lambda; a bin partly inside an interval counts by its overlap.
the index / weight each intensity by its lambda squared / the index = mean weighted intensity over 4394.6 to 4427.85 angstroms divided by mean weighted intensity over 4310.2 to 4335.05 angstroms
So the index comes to 1.14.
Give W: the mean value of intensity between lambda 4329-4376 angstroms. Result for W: 5.54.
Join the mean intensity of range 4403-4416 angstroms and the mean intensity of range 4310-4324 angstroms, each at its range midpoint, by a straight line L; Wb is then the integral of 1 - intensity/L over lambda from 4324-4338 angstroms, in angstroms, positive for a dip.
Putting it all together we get -0.1 angstroms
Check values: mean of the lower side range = 5.24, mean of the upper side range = 6.03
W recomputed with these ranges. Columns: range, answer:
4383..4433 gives 5.71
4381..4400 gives 5.35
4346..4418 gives 5.72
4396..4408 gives 6.12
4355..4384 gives 5.69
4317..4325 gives 5.02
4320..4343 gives 5.12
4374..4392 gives 5.45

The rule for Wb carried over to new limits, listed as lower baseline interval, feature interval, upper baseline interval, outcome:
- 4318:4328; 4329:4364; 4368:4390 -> -3.6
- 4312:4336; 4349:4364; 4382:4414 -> -0.8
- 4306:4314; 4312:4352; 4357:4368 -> -0.4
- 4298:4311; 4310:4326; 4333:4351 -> -1.6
